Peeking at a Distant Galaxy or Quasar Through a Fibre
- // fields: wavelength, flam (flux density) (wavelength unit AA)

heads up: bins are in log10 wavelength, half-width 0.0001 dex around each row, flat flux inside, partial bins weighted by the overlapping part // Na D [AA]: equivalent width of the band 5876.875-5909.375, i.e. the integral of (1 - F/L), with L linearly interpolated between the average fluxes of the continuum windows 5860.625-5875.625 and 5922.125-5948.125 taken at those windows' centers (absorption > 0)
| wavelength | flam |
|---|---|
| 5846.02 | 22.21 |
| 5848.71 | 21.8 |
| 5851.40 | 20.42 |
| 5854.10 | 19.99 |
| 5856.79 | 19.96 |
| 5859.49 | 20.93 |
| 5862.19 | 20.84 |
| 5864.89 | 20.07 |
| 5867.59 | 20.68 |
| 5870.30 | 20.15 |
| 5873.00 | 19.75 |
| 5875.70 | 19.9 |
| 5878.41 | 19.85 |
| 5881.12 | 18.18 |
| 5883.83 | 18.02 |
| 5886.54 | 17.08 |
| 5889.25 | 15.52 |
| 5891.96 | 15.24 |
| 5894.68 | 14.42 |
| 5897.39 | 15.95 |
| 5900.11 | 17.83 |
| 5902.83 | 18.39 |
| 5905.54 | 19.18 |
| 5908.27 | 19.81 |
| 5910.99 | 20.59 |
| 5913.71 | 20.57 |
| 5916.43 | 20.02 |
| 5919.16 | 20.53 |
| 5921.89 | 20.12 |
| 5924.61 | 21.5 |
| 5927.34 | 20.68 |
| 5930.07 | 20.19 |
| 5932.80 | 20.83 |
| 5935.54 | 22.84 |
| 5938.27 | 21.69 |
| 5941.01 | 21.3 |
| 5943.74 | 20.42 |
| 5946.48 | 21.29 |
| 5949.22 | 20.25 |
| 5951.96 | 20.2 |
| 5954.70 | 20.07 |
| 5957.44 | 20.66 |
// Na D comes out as 5.0 AA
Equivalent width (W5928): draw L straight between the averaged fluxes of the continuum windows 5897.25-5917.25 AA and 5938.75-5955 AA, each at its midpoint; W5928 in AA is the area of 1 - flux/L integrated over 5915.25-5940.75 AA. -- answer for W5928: -1.24 AA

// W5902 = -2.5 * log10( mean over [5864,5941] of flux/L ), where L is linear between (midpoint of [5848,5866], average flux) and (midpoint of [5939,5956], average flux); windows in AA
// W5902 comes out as 0.07 mag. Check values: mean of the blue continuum 20.5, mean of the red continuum 20.6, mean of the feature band 19.3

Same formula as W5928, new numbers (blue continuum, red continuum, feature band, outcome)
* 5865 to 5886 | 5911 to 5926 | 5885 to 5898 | 2.7 AA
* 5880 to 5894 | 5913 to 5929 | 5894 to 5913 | 0.4 AA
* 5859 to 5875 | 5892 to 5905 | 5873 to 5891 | 0.5 AA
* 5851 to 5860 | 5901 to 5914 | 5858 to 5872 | -0.3 AA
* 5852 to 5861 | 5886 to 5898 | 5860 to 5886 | -2.3 AA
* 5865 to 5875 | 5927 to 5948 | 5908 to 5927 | 0.3 AA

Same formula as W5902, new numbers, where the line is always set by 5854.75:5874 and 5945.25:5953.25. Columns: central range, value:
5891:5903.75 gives 0.24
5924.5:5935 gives -0.02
